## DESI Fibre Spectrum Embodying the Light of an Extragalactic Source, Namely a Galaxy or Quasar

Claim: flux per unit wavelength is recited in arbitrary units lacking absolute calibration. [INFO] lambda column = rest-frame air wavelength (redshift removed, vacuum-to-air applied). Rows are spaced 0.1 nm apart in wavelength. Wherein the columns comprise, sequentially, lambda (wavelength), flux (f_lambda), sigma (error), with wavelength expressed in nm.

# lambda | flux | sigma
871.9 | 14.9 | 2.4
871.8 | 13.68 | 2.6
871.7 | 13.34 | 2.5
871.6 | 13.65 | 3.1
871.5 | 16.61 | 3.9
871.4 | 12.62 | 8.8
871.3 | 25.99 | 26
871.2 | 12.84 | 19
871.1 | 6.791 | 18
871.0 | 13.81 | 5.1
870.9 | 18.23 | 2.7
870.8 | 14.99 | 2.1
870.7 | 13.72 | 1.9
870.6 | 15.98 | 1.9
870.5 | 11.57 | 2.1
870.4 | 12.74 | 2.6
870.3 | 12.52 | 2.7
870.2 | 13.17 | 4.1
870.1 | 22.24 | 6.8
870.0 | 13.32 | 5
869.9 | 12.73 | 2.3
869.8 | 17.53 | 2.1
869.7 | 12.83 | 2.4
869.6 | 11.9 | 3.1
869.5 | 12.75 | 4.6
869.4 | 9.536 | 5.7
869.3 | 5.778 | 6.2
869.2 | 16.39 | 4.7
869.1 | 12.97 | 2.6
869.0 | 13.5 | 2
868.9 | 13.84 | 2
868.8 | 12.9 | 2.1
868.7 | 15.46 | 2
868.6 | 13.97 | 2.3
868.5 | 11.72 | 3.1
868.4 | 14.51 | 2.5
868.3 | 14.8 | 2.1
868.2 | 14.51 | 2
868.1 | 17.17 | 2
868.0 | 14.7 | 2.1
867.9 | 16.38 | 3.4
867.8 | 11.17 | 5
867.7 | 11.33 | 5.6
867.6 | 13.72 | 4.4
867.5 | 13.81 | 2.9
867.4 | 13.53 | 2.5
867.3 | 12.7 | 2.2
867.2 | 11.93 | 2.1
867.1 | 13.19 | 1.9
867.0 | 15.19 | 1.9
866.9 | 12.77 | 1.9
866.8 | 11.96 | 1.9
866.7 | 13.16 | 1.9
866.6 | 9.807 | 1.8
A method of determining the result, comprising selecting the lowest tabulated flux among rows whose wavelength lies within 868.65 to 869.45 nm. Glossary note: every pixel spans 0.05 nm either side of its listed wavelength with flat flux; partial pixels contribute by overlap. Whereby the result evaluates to 5.778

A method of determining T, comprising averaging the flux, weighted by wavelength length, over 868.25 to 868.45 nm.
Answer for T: 14.7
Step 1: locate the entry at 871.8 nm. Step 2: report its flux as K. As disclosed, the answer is 13.68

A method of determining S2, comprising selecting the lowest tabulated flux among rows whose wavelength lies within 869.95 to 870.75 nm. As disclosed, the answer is 11.57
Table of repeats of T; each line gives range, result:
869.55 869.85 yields 14.1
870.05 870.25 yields 17.7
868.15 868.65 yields 13.9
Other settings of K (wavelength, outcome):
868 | 14.7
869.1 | 12.97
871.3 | 25.99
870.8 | 14.99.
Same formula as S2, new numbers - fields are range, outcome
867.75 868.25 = 11.17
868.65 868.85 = 12.9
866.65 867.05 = 11.96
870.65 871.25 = 6.791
